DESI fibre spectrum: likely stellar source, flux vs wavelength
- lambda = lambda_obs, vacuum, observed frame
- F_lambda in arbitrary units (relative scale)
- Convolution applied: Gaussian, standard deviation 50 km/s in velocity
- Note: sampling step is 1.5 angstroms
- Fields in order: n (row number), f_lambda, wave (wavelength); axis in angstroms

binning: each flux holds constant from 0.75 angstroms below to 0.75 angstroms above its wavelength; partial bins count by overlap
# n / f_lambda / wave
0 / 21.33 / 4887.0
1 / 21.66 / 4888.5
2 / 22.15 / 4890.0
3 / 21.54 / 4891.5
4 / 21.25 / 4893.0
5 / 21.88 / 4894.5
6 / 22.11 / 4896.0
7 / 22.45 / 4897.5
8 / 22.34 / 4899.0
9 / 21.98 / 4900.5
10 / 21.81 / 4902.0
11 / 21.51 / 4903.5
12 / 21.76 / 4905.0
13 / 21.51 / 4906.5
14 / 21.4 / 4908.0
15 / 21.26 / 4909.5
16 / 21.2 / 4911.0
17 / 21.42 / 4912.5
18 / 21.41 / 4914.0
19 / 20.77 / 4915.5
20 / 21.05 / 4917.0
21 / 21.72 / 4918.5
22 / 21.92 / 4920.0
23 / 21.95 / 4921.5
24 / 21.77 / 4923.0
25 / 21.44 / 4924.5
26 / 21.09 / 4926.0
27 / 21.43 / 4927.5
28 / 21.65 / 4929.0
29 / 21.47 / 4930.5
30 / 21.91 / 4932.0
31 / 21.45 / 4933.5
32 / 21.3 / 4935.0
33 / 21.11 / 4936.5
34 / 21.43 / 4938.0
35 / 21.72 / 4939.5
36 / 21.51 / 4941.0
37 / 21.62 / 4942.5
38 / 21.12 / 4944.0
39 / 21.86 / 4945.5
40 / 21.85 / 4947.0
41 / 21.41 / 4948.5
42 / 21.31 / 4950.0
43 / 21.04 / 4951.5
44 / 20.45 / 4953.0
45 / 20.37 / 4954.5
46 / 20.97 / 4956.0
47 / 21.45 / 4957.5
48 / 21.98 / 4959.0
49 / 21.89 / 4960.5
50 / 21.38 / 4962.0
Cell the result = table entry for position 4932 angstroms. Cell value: 21.91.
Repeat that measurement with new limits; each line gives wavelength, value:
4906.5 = 21.51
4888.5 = 21.66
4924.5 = 21.44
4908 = 21.4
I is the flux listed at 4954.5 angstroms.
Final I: 20.37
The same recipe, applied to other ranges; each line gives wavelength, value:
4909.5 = 21.26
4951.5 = 21.04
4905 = 21.76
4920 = 21.92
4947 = 21.85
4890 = 22.15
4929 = 21.65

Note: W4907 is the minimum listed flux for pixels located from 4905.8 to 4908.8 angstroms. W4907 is 21.4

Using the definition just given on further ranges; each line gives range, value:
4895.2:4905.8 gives 21.51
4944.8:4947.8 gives 21.85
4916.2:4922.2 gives 21.05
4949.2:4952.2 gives 21.04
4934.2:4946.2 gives 21.11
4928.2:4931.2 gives 21.47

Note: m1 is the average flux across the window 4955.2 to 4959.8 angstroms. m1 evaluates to 21.5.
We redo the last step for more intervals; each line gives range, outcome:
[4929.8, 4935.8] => 21.5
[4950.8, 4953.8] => 20.7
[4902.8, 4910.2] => 21.5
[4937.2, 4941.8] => 21.5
